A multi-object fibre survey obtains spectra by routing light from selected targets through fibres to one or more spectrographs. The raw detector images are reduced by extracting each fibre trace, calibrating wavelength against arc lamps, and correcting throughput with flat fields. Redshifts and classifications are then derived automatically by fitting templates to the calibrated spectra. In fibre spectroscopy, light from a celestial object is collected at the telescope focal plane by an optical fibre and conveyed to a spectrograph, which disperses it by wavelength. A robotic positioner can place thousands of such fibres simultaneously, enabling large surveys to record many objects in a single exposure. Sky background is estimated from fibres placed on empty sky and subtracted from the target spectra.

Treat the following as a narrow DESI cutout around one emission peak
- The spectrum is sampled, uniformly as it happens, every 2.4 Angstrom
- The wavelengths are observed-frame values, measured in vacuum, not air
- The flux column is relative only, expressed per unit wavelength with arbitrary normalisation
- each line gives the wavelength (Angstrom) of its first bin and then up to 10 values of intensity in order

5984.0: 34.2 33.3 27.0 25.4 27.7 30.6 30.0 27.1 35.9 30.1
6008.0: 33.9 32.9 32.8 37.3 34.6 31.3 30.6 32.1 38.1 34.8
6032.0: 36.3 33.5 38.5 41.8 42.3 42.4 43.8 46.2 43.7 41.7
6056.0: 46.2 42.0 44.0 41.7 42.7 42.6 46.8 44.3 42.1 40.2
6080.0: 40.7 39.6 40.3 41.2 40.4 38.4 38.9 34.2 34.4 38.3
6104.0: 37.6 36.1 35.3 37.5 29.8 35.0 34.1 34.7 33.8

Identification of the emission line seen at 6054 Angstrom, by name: Mg II 2798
